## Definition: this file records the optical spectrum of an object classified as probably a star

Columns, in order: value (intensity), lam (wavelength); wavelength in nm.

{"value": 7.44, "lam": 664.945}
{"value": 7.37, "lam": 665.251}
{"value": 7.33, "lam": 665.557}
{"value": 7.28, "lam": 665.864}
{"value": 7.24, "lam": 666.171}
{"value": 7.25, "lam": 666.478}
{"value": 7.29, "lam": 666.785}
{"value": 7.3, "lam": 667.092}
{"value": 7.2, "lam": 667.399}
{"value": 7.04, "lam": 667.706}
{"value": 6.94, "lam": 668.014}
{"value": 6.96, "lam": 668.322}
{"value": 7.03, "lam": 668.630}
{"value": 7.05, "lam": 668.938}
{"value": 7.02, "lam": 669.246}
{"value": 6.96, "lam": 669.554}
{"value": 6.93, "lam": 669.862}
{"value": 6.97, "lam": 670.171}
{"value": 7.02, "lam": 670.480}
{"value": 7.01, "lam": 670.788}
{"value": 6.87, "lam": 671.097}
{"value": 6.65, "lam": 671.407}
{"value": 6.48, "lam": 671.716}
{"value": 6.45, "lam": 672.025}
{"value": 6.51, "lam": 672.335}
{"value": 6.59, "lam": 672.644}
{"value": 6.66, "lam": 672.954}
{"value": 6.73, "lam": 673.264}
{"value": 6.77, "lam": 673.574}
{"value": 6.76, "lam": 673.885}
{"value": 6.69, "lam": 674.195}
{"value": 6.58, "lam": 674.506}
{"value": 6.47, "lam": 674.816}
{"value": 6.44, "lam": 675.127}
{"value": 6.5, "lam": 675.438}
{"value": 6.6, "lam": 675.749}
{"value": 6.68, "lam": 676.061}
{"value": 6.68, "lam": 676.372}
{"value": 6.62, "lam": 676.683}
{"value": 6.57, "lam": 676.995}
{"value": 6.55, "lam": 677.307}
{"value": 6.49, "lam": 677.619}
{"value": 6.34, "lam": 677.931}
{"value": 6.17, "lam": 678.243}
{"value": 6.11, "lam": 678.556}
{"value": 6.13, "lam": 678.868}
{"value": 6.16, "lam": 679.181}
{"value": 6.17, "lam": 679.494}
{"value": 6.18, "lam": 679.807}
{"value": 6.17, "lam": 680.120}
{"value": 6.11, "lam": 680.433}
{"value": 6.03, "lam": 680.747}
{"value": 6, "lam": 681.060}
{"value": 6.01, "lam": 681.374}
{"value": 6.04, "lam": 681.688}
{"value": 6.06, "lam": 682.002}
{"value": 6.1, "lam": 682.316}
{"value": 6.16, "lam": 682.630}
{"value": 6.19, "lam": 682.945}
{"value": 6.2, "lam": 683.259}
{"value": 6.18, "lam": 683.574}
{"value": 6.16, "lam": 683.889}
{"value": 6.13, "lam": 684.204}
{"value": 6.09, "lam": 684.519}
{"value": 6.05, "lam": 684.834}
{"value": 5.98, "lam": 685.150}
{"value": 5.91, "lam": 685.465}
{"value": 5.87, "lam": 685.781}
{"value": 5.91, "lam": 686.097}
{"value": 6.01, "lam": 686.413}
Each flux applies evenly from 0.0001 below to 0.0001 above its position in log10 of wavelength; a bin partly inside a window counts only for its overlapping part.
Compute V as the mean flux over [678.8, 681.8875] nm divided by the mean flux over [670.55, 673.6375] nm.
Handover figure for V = 0.91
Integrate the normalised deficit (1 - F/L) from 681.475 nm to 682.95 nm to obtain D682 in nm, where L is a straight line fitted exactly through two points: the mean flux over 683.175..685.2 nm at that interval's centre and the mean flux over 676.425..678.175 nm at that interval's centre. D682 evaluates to 0.03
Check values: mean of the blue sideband 6.51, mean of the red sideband 6.12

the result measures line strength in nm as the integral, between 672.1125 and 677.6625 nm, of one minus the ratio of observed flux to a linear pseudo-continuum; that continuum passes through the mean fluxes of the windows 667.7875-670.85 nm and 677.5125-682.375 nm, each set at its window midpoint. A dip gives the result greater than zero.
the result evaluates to -0.05 nm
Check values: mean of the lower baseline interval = 6.99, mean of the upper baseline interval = 6.14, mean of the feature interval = 6.61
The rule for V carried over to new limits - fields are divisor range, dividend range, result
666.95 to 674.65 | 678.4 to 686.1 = 0.89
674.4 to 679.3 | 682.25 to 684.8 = 0.95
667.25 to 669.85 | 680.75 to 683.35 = 0.87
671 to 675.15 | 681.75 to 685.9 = 0.92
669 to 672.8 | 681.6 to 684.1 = 0.90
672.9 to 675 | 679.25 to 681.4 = 0.92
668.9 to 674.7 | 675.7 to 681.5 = 0.93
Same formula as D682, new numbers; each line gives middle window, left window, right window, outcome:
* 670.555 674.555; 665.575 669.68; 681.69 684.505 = 0.08 nm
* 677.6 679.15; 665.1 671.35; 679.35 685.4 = 0.04 nm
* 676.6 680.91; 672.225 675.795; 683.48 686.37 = 0.06 nm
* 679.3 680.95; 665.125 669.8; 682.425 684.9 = 0.06 nm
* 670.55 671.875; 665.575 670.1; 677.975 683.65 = 0.02 nm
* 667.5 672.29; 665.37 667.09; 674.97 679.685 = 0.07 nm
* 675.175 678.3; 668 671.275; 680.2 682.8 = -0.05 nm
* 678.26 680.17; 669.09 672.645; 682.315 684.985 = 0.07 nm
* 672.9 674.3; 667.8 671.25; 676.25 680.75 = -0.01 nm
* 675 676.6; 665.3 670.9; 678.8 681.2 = -0.03 nm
